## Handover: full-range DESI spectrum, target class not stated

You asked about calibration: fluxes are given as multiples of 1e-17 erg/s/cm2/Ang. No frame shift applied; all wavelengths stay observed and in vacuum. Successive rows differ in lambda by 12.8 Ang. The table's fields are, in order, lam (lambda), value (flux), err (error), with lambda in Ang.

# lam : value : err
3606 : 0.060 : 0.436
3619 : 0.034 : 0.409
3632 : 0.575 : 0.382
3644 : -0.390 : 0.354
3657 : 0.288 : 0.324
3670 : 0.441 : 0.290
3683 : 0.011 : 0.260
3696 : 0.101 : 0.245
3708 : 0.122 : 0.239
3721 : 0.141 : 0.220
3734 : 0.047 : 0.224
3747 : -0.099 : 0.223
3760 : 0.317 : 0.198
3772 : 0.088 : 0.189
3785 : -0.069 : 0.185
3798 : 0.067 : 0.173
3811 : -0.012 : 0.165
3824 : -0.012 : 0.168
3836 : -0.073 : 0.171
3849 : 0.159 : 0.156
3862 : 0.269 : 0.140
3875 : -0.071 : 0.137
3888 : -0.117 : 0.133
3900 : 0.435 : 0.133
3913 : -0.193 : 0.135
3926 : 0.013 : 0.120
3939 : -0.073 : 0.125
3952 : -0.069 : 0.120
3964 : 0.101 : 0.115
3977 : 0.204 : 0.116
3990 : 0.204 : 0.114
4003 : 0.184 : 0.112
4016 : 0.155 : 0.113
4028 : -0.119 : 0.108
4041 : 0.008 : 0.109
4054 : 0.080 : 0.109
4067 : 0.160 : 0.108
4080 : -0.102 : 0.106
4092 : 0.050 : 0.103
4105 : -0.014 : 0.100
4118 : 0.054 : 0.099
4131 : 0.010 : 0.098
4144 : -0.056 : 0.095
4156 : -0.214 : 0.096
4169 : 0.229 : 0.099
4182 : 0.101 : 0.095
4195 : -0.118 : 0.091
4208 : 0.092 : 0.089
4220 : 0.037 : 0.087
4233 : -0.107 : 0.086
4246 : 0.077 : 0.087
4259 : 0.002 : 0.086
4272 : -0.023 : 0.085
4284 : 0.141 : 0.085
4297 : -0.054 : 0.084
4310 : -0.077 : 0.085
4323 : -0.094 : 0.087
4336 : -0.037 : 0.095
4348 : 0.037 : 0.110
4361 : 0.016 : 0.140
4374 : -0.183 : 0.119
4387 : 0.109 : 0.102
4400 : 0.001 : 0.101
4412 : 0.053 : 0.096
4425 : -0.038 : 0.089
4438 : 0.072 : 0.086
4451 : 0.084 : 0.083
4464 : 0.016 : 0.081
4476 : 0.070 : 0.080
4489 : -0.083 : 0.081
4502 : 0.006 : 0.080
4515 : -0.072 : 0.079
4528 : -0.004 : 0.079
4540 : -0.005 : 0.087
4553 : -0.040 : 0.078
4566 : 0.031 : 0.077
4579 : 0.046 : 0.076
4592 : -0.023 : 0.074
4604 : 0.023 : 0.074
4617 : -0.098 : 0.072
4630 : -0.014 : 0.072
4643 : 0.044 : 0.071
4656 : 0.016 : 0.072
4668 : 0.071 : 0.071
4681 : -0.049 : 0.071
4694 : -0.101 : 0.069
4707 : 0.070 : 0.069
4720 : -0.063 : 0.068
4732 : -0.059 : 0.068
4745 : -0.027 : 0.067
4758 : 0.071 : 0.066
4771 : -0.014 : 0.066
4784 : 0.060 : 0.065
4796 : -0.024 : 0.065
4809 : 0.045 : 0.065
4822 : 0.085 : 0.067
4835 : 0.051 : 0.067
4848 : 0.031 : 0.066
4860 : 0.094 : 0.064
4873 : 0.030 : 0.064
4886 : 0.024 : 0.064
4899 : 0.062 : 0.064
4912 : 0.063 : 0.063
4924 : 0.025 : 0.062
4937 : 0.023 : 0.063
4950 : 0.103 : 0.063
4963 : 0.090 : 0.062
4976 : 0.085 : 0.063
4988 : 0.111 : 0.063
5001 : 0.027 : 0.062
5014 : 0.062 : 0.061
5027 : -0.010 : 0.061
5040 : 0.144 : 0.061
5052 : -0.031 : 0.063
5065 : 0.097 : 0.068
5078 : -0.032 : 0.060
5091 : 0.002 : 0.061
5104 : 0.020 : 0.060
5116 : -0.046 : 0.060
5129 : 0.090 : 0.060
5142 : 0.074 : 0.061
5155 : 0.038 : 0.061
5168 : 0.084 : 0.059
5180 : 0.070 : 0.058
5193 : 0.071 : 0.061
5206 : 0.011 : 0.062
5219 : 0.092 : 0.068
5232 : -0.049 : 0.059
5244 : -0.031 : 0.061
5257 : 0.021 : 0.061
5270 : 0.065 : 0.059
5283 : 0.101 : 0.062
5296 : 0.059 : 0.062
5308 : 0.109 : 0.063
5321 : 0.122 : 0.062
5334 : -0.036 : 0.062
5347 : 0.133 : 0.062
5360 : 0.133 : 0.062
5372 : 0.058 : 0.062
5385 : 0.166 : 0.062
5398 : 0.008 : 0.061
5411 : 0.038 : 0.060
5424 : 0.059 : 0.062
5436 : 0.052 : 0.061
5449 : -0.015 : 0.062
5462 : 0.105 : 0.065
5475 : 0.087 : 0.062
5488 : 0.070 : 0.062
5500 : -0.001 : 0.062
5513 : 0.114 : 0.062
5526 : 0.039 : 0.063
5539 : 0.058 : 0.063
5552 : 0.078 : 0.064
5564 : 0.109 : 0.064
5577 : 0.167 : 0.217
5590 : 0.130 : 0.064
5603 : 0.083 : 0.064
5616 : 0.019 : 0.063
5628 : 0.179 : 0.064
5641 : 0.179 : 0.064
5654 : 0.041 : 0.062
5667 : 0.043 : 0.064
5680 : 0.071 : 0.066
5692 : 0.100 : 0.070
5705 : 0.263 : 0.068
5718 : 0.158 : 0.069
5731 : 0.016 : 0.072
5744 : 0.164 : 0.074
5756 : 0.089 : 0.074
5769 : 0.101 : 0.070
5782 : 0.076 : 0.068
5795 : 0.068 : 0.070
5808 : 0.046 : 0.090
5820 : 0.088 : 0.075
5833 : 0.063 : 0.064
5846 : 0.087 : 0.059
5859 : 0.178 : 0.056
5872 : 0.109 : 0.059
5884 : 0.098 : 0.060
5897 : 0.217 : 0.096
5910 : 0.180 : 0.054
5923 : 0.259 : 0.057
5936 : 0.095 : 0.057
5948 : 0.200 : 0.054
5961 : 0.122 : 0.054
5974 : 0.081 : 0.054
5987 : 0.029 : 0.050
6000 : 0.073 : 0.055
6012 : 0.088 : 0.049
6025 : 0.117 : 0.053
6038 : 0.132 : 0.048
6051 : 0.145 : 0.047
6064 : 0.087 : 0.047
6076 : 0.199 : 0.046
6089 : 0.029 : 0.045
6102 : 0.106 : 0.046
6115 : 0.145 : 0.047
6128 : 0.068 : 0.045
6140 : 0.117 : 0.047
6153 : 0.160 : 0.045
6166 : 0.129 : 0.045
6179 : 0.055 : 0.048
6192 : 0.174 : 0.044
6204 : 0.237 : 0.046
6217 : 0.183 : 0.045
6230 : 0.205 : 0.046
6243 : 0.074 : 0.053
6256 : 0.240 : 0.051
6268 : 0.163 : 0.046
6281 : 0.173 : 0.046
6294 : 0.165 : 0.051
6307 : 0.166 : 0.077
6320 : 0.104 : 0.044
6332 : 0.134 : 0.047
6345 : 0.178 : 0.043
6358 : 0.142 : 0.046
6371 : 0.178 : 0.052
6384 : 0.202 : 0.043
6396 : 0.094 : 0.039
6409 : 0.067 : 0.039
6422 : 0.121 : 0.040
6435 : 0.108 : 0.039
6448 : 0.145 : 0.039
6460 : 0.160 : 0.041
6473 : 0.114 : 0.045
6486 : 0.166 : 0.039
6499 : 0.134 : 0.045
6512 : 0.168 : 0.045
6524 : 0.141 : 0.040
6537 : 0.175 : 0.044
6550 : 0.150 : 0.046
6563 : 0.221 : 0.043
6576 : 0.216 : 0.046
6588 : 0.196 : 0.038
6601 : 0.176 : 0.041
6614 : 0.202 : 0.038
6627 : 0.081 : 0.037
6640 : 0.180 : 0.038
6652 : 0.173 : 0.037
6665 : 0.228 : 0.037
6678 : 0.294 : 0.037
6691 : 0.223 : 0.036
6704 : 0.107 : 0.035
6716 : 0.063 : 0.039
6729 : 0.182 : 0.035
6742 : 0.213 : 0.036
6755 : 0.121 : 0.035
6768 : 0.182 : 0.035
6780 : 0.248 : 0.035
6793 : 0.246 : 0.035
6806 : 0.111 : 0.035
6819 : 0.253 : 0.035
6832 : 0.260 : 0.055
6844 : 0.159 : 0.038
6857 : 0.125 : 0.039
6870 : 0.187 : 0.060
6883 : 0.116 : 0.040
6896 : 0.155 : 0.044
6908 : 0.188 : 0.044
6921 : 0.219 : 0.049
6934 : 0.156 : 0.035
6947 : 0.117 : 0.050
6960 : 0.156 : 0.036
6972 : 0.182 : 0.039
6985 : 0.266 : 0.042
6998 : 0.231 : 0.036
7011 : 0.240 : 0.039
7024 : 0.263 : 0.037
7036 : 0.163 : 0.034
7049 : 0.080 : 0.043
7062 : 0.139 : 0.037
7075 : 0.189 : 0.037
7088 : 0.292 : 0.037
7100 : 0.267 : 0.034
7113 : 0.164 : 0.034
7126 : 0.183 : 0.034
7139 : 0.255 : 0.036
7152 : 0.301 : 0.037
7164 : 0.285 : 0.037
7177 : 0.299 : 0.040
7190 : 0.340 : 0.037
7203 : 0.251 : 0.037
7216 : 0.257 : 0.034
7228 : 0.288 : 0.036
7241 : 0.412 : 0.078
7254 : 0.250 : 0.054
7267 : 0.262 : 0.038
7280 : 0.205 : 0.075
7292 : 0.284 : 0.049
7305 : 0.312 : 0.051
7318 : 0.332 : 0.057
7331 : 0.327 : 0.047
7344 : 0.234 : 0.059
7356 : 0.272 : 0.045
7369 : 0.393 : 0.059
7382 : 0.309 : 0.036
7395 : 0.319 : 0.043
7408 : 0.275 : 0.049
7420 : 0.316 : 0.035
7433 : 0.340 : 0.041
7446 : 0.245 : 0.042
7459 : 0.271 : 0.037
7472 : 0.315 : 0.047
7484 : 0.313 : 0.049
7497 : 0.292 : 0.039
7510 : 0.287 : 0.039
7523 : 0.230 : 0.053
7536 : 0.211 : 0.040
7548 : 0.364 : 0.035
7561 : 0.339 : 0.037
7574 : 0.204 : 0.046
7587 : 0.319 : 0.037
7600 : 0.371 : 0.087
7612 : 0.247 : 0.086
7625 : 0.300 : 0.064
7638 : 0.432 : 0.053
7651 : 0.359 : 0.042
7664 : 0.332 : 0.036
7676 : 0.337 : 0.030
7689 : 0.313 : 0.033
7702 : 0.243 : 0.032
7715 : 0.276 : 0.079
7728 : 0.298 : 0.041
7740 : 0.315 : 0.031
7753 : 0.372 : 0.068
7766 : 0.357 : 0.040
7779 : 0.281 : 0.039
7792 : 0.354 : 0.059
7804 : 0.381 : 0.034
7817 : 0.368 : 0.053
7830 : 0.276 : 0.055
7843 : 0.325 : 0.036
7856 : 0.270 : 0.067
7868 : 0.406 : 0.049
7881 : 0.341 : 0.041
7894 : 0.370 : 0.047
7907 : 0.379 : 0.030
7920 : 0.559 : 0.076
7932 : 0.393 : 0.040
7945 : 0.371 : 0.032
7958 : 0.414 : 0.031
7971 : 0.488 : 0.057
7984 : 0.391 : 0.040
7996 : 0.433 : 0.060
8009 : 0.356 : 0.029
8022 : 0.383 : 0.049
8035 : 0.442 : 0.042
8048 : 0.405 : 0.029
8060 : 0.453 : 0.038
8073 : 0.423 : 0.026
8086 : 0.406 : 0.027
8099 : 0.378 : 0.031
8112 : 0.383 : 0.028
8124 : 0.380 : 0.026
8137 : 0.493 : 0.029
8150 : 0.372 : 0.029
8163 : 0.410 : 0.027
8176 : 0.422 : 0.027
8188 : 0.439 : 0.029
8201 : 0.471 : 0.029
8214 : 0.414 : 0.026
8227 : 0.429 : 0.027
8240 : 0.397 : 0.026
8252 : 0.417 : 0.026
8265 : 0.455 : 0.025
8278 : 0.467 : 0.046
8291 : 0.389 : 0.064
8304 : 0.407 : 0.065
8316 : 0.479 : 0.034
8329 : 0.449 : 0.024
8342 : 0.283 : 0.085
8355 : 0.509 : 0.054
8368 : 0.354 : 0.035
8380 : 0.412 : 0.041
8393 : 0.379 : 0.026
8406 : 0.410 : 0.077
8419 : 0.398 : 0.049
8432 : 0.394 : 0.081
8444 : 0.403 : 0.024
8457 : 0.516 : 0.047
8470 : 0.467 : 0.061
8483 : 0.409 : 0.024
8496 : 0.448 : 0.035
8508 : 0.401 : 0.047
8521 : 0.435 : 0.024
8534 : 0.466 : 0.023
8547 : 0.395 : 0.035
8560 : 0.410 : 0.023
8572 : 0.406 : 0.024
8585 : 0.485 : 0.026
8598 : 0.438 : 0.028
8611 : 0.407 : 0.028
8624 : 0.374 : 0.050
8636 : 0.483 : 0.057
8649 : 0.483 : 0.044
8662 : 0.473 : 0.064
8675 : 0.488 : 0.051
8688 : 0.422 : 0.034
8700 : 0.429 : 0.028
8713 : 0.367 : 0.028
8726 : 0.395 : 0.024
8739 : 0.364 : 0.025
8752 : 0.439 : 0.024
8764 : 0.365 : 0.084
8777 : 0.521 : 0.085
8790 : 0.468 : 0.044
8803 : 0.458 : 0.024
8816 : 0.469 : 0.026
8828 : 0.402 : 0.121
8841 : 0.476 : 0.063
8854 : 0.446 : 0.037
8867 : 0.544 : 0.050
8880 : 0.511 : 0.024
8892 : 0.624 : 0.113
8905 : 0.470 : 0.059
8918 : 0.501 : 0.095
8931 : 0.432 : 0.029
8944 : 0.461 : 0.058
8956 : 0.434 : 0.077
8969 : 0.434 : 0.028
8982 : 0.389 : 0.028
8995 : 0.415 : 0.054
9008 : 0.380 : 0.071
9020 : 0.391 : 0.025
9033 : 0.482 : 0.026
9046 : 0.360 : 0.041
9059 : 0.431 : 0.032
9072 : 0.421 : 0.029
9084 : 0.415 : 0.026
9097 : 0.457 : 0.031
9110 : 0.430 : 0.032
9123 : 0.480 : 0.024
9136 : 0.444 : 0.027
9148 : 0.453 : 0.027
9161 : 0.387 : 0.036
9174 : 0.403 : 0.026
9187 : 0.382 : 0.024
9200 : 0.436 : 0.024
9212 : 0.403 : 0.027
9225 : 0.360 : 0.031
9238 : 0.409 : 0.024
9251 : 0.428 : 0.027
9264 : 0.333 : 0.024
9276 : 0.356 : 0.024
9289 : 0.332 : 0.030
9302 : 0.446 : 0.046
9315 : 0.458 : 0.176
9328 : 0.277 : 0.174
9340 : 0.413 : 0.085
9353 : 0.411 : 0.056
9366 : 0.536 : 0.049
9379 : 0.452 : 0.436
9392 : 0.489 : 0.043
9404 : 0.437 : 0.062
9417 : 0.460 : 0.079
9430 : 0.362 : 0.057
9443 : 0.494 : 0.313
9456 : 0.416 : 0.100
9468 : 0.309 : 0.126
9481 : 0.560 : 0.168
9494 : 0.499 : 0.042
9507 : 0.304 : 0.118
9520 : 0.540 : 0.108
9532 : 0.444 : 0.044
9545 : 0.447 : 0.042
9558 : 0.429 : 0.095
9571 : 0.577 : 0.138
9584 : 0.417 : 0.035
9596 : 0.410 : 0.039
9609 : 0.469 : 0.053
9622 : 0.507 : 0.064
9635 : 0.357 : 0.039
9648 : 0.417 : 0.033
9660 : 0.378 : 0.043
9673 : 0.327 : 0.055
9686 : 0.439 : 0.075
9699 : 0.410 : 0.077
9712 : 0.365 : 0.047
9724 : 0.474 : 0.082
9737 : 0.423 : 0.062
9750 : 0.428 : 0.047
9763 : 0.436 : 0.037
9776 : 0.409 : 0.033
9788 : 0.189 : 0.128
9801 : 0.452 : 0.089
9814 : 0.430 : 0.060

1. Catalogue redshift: 0.79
